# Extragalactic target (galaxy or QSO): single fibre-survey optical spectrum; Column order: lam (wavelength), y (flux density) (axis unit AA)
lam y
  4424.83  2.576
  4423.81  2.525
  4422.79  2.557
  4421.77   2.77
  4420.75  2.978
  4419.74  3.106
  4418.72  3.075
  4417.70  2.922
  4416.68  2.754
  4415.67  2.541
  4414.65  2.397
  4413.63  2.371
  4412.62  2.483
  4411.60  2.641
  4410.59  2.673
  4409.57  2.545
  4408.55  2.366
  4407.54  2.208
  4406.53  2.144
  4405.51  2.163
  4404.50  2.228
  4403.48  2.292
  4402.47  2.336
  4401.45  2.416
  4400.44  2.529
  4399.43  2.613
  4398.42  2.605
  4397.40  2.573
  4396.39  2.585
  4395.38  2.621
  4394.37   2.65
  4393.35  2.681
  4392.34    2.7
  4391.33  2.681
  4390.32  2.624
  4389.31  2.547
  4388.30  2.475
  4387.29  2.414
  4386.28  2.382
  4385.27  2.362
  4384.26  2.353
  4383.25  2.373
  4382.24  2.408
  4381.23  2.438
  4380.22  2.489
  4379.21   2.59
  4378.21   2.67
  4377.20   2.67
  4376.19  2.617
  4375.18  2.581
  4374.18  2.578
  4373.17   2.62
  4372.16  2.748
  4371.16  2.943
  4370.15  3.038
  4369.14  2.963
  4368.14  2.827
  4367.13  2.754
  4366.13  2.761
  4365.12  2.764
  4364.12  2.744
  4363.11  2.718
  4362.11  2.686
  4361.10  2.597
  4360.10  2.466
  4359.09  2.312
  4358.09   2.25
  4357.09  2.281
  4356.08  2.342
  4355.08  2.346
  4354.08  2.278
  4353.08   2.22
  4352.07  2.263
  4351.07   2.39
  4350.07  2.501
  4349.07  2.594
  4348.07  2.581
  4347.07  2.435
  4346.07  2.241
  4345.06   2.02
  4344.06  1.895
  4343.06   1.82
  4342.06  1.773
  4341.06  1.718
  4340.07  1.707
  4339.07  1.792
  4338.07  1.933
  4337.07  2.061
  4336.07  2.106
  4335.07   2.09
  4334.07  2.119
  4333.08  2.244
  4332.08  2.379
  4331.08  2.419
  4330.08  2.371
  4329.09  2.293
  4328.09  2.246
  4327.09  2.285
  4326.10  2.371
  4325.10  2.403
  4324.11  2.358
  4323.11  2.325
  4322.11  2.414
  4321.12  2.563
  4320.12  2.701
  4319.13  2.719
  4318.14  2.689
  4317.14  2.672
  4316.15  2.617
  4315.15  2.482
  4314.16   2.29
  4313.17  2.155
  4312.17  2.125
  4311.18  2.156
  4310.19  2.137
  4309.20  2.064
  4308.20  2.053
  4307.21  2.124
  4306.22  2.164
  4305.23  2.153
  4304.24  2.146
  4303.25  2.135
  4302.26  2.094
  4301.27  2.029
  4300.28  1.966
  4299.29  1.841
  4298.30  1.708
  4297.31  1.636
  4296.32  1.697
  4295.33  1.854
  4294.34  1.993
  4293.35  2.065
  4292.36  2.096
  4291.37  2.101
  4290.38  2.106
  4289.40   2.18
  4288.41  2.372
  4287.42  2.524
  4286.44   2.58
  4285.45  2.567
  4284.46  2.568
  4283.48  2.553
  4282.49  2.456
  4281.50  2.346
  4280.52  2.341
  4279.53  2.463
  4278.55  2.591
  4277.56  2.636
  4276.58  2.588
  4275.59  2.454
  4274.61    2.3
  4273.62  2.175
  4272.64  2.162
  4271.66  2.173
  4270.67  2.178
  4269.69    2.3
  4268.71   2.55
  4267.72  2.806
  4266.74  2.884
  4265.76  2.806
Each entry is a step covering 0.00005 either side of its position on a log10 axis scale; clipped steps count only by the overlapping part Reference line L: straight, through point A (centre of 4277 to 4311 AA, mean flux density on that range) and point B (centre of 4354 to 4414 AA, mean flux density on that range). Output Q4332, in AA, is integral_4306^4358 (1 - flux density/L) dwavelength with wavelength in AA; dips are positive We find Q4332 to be 1.7 AA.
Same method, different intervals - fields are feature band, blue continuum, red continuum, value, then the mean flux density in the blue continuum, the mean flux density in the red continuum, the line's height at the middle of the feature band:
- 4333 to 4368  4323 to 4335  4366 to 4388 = 2.35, 2.31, 2.61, 2.45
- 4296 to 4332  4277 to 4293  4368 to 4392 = 3.22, 2.4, 2.6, 2.46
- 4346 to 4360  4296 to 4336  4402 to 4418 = -0.31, 2.24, 2.44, 2.32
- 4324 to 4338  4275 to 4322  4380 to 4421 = 0.57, 2.27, 2.53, 2.35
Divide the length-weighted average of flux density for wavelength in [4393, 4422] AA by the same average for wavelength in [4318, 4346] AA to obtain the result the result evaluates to 1.2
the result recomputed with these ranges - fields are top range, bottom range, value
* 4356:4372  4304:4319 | 1.17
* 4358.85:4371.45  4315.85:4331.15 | 1.11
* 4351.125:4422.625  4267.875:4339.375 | 1.13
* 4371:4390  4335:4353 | 1.20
